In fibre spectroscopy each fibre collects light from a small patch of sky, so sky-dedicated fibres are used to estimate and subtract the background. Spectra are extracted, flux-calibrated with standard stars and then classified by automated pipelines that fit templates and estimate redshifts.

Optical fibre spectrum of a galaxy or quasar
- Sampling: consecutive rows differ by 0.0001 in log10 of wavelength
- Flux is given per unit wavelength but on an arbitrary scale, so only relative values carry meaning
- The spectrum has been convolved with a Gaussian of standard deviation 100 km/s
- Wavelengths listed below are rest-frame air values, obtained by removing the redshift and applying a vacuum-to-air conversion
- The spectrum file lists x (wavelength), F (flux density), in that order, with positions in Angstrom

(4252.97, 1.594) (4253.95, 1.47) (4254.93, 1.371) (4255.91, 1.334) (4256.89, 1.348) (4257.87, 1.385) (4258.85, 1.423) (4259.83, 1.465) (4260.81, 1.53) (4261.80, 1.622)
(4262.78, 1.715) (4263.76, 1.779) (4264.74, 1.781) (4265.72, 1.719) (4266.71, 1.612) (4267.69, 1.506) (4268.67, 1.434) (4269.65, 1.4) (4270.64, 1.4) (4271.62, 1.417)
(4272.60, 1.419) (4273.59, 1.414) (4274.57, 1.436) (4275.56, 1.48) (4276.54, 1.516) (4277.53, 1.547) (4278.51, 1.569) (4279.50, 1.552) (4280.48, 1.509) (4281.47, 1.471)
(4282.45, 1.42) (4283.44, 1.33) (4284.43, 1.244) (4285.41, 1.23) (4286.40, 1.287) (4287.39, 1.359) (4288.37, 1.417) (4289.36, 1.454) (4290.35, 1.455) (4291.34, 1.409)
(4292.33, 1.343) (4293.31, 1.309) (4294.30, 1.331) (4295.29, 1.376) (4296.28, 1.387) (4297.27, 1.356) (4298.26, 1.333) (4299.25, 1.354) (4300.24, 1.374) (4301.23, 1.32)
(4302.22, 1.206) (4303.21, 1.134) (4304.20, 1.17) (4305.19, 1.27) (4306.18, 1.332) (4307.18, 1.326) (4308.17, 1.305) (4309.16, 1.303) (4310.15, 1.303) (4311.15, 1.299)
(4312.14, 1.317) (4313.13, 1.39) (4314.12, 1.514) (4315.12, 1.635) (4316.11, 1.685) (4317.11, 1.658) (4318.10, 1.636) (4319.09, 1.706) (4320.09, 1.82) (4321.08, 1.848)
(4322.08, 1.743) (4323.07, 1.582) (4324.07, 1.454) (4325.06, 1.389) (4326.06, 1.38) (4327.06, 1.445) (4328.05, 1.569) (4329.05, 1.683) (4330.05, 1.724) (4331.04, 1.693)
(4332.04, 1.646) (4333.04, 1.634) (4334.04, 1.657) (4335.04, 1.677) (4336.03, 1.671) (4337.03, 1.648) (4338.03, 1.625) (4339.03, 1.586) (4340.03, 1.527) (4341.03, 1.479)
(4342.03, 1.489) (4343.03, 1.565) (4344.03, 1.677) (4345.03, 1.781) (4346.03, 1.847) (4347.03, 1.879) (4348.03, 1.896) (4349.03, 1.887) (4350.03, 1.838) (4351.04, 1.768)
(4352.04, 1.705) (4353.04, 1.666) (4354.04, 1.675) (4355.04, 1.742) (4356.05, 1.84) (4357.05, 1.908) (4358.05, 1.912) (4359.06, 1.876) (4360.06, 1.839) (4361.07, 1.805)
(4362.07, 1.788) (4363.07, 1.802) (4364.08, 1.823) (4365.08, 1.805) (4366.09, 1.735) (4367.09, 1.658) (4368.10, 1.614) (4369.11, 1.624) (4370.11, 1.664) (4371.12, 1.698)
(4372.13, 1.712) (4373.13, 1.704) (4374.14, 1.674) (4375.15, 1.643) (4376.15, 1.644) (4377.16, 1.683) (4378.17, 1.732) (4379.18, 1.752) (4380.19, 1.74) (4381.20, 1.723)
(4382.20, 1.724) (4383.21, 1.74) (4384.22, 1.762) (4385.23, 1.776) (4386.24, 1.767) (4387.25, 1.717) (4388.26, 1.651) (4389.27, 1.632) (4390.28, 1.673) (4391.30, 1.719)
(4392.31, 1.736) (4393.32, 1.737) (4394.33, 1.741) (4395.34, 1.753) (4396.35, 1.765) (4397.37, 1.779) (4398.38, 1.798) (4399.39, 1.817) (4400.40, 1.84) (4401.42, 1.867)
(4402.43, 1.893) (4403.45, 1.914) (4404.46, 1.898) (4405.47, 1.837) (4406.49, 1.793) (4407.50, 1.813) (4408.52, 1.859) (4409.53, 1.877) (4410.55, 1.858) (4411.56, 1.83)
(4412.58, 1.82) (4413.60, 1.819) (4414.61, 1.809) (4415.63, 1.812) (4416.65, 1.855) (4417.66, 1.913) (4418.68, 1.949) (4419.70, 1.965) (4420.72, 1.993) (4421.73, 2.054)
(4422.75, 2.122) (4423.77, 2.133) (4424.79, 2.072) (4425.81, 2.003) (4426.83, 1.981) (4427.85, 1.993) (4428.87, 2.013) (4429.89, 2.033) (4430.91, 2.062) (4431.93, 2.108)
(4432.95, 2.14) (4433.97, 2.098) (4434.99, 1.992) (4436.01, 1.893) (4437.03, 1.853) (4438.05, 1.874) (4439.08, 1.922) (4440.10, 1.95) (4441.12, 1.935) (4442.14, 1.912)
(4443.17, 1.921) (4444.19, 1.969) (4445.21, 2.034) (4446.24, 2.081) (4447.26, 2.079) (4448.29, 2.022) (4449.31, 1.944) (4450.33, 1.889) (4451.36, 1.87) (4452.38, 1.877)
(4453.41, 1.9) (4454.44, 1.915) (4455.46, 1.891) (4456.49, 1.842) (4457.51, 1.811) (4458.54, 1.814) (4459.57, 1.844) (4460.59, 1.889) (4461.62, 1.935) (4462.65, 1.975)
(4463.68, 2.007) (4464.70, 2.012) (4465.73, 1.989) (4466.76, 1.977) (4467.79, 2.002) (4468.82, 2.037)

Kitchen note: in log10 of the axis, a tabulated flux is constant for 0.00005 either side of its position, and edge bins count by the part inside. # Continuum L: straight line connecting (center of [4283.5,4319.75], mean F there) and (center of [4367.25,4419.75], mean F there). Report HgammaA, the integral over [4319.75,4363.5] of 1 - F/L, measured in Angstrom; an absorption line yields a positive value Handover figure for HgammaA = -4.2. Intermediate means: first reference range 1.38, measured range 1.7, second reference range 1.77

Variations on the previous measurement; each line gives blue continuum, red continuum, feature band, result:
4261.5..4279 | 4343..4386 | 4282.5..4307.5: 4.25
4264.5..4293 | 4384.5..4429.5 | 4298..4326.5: 2.10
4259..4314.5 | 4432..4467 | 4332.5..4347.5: -0.57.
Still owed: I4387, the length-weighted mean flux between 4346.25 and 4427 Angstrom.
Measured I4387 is 1.8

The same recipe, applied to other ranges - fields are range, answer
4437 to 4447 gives 1.95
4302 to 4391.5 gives 1.64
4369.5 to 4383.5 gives 1.7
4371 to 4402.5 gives 1.74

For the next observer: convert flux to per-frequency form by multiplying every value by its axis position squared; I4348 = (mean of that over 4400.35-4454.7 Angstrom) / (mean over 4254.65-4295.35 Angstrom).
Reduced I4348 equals 1.43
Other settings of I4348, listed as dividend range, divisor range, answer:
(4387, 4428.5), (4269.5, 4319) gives 1.40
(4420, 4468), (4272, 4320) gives 1.50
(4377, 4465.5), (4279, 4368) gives 1.26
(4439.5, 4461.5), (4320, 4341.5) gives 1.26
